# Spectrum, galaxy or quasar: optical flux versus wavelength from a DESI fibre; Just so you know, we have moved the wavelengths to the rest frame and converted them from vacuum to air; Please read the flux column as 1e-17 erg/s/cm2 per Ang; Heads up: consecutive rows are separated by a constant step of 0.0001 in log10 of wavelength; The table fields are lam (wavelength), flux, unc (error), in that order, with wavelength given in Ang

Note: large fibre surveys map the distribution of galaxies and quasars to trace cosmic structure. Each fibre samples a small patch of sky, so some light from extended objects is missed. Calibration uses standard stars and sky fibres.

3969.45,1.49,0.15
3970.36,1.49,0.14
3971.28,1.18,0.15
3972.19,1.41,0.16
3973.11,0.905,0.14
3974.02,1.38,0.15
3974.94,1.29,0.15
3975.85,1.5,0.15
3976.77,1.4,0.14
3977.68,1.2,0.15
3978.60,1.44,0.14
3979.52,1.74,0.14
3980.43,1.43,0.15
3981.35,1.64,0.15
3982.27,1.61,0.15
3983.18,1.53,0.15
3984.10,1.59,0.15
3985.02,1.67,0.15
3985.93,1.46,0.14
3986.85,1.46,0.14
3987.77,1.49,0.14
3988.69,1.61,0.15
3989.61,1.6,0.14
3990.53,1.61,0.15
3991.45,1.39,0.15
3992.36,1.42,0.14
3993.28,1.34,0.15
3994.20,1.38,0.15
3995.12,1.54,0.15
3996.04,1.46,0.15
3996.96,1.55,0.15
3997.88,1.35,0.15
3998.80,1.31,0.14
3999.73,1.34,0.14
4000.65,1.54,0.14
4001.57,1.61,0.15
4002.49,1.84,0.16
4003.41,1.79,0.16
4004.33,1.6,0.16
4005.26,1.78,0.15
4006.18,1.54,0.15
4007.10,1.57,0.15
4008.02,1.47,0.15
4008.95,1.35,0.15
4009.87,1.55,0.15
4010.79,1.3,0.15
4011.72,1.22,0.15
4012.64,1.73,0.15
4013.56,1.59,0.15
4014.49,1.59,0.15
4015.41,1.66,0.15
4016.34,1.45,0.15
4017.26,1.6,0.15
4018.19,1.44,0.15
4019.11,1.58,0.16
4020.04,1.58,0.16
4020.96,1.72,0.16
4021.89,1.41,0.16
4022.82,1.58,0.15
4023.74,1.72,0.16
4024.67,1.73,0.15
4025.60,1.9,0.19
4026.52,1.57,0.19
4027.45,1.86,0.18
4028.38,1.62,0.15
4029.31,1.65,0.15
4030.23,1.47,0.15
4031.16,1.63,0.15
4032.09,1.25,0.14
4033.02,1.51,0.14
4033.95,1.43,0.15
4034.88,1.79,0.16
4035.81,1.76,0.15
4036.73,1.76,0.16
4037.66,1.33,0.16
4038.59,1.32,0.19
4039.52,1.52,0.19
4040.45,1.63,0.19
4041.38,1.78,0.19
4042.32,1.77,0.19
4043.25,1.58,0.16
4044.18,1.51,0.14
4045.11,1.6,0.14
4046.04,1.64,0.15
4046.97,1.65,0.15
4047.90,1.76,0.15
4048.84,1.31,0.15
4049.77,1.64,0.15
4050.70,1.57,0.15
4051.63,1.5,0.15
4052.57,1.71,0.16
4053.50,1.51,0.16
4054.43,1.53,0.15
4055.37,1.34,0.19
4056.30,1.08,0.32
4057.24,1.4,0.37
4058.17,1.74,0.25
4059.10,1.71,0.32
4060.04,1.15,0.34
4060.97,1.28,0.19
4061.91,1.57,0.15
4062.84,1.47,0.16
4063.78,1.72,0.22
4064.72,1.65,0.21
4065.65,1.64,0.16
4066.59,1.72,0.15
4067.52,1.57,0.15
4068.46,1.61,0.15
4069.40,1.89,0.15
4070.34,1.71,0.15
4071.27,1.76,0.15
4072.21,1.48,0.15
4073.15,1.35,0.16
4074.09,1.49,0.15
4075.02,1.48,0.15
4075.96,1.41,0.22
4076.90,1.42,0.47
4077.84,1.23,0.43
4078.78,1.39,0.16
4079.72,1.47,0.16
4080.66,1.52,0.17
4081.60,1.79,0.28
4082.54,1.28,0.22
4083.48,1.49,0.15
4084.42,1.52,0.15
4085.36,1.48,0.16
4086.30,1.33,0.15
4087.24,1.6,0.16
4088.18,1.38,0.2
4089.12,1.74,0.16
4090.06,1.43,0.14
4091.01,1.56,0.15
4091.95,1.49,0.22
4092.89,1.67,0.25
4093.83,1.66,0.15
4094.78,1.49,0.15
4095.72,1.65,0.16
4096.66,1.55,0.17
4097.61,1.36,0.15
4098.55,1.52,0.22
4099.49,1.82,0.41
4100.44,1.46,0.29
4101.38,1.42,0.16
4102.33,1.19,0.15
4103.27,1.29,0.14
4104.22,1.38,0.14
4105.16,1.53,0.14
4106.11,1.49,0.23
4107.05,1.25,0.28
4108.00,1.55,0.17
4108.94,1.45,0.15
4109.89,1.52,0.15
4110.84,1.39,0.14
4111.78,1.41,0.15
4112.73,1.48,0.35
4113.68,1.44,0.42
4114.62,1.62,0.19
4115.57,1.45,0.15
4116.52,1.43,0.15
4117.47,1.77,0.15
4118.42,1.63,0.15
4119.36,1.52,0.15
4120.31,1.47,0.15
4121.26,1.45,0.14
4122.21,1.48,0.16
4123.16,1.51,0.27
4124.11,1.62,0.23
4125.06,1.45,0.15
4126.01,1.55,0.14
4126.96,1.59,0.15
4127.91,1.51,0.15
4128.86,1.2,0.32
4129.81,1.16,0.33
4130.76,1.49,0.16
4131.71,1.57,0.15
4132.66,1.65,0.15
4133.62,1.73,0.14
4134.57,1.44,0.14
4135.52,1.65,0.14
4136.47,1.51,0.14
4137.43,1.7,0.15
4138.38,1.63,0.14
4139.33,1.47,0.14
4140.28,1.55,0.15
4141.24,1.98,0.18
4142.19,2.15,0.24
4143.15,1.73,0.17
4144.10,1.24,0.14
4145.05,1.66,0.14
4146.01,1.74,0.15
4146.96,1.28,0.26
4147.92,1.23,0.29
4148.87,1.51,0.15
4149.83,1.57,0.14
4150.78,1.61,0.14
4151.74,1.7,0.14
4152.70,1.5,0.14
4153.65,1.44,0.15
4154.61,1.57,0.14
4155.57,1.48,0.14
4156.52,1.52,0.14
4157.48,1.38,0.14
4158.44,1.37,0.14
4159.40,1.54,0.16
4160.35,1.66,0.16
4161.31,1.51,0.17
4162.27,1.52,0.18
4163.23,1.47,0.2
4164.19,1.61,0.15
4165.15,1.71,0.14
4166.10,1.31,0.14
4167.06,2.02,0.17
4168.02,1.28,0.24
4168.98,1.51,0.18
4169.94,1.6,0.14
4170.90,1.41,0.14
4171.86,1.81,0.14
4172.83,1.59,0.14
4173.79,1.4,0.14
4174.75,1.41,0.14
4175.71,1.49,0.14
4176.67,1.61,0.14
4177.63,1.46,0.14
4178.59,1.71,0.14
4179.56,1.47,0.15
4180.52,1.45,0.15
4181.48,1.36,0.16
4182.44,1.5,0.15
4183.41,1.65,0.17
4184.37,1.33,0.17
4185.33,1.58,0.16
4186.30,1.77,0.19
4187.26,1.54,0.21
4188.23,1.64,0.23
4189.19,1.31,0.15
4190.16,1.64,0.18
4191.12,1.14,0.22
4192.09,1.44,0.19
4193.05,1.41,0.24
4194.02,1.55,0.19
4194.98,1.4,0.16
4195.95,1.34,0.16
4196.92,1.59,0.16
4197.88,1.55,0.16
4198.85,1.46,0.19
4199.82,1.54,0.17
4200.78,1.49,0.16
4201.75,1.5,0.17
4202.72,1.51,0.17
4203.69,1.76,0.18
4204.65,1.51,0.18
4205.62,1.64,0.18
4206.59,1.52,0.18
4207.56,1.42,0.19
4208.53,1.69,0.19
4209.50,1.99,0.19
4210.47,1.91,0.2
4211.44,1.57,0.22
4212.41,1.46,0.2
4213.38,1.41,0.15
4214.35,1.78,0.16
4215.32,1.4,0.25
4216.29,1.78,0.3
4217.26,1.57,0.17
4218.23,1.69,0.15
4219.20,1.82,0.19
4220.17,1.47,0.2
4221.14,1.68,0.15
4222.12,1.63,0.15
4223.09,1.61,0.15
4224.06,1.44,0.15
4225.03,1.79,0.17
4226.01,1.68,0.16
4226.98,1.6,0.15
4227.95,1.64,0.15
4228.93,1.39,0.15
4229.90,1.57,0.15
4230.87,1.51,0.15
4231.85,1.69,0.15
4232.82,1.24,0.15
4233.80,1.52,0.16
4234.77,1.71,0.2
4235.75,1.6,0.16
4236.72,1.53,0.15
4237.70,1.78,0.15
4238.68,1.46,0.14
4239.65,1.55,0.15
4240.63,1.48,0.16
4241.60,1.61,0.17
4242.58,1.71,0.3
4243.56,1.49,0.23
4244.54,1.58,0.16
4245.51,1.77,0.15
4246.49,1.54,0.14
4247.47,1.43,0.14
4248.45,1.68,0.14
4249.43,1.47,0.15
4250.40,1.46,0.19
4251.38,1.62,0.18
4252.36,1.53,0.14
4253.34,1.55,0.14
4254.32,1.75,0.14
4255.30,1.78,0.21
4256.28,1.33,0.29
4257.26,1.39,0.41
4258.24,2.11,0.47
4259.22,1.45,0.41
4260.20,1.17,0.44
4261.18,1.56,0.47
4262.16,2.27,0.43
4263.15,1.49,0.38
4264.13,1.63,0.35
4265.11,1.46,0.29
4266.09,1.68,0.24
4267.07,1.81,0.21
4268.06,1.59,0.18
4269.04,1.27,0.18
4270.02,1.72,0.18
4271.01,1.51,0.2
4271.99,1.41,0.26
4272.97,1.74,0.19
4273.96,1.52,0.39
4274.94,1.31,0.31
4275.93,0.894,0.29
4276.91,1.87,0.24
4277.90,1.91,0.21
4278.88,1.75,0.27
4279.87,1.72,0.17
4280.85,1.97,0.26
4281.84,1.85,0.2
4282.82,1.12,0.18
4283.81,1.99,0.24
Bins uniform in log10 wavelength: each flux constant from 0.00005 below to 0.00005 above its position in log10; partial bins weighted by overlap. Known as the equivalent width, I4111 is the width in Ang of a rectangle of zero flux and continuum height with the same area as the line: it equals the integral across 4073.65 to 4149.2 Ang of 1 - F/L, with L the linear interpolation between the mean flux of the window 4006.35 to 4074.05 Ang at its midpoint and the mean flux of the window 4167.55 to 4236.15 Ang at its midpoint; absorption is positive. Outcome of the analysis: 2.4 Ang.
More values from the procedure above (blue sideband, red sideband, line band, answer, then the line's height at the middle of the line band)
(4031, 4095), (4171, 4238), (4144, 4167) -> 0.48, 1.55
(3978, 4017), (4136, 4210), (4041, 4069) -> -0.46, 1.53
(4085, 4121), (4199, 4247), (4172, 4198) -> 1.11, 1.56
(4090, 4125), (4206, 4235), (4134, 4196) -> 0.61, 1.55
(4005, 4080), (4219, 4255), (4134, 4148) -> -0.36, 1.57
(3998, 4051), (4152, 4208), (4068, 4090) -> 0.62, 1.56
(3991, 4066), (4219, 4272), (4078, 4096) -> 0.48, 1.56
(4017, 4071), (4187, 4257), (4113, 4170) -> 1.08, 1.57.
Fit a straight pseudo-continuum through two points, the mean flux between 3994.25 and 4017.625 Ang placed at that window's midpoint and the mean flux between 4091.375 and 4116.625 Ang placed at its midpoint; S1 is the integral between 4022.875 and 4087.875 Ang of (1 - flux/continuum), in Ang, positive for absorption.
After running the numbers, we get -2.1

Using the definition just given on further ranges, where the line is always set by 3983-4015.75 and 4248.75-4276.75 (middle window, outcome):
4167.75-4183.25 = 0.4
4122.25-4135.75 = 0.3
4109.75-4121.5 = 0.2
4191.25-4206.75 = 0.4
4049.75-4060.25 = 0.3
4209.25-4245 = -1.1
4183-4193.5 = 0.4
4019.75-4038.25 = -1.0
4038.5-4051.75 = -0.6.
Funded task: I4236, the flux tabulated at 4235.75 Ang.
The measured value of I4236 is 1.6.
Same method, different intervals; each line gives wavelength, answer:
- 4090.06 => 1.43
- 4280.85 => 1.97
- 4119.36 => 1.52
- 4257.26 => 1.39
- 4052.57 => 1.71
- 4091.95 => 1.49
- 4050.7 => 1.57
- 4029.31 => 1.65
